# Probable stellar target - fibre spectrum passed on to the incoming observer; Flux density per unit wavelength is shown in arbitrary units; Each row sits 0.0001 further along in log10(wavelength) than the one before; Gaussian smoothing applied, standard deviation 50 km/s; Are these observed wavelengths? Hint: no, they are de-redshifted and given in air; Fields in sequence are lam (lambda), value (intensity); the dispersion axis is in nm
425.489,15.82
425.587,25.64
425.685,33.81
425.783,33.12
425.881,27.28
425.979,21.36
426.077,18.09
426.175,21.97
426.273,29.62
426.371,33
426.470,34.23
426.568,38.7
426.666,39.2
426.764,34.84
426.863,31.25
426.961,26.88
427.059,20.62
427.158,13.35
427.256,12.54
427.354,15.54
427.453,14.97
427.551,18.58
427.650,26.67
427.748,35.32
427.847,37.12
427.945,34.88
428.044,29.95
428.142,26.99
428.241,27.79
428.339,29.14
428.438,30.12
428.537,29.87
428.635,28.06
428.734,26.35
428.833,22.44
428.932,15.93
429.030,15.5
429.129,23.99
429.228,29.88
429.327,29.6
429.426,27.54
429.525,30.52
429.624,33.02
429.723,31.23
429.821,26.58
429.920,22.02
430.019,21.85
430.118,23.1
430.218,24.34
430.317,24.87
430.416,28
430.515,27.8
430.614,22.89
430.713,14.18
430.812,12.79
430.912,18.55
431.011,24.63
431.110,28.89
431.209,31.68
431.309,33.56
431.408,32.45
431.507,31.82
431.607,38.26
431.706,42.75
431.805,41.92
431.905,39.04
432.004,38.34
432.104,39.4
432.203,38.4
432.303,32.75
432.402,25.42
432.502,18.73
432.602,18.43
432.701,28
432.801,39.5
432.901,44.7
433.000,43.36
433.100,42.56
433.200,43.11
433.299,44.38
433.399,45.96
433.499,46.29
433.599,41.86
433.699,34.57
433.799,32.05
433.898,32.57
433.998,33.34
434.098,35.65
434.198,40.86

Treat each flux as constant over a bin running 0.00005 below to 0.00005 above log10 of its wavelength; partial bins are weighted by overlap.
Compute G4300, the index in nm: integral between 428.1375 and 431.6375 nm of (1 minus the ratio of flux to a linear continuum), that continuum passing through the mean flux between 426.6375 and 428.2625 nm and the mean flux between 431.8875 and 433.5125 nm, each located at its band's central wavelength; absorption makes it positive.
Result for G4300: 0.53 nm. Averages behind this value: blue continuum 26.1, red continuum 36.7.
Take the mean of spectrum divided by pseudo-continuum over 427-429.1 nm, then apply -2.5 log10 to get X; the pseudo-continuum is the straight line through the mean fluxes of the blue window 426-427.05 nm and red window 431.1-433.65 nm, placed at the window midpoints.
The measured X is 0.29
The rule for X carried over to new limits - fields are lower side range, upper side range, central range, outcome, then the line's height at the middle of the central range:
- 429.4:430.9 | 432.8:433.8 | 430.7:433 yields 0.08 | 34.1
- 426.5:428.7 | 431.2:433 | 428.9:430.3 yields 0.20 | 30.6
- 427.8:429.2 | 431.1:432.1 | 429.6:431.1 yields 0.34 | 32.6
